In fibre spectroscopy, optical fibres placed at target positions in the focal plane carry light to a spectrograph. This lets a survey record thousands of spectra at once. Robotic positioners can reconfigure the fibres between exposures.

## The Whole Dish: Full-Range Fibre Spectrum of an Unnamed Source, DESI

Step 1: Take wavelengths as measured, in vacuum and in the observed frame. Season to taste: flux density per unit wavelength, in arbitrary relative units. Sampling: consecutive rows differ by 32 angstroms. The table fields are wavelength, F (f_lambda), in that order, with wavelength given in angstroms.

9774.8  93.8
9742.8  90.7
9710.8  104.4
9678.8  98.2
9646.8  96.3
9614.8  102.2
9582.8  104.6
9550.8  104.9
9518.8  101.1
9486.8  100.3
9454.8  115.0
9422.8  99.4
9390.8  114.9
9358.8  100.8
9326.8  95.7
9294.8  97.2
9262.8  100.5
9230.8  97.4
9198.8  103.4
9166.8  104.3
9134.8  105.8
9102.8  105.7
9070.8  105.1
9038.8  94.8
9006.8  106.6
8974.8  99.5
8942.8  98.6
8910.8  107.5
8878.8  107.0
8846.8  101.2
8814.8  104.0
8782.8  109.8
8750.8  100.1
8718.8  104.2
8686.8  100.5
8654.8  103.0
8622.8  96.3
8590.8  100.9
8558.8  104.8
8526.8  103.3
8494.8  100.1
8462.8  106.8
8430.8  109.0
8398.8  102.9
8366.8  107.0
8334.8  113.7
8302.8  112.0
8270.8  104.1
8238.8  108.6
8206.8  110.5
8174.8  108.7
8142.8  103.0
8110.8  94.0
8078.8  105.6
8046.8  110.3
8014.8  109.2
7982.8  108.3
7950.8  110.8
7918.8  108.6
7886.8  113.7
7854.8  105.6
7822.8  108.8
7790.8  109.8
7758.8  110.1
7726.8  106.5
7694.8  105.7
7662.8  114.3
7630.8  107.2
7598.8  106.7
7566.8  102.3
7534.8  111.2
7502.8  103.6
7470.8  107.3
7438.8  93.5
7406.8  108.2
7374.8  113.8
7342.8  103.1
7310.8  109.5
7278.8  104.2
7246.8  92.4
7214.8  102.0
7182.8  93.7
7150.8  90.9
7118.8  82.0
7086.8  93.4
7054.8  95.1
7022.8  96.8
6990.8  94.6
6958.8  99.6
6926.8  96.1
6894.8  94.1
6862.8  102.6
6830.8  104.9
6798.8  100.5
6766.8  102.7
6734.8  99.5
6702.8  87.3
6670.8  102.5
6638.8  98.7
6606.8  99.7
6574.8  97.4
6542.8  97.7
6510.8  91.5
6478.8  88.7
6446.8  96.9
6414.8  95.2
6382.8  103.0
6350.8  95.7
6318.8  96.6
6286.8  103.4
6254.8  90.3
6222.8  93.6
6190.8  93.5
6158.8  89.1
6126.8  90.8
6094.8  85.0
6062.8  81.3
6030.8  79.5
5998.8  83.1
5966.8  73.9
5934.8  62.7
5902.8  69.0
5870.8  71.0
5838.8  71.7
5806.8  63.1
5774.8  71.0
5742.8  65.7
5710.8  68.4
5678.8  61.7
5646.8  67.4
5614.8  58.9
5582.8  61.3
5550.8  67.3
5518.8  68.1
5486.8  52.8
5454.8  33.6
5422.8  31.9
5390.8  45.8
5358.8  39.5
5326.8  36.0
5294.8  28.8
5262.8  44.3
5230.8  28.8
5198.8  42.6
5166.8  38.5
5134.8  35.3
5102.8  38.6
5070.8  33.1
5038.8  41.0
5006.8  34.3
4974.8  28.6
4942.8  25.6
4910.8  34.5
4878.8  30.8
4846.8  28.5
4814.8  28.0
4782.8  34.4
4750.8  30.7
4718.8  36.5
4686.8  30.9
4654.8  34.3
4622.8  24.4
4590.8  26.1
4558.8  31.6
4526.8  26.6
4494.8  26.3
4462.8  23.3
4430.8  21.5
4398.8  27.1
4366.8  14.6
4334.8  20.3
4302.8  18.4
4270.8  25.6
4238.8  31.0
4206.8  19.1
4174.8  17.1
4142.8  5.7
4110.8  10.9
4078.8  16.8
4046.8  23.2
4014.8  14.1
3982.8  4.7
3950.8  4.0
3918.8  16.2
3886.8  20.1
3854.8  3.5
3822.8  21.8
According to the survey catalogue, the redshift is 0.38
